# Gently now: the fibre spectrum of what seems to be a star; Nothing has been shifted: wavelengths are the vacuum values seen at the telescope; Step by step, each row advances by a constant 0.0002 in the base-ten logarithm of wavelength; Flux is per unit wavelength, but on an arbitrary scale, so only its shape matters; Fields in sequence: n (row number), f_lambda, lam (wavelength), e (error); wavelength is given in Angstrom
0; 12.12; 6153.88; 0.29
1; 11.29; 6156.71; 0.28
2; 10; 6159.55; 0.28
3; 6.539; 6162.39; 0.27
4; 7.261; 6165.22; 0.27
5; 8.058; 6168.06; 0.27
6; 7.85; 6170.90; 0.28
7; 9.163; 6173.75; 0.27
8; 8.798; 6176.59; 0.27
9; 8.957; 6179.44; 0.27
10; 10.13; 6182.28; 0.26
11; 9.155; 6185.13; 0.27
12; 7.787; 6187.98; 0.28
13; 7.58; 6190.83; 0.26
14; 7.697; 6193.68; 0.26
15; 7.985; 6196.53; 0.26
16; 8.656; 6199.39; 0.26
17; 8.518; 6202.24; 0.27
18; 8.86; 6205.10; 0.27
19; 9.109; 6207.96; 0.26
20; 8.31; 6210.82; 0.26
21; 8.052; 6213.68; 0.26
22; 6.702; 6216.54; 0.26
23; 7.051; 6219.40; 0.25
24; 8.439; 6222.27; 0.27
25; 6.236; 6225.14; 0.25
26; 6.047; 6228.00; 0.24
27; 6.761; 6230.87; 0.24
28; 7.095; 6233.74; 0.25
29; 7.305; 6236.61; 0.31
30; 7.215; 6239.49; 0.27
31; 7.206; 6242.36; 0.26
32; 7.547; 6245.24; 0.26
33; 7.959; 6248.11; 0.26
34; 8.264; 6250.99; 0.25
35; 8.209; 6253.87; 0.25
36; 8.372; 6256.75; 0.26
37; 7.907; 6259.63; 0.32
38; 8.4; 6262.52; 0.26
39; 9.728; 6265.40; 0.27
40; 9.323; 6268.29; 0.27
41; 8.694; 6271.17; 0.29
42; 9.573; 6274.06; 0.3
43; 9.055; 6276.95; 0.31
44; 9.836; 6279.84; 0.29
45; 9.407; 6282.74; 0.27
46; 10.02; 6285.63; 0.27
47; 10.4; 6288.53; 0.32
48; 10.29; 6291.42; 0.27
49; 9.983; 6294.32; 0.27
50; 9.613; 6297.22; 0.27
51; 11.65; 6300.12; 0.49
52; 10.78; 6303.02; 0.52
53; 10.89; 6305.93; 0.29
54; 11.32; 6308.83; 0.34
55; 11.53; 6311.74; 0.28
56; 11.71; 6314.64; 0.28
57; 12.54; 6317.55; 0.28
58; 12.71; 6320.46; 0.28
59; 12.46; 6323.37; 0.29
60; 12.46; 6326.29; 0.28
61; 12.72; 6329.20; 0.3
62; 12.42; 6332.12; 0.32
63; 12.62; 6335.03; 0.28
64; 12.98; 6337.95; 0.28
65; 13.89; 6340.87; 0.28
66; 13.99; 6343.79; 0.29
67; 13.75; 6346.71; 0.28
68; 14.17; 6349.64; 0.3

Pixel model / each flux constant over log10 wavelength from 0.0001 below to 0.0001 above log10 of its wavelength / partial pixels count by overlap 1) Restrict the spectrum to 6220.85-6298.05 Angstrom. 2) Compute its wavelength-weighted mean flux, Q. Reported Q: 8.47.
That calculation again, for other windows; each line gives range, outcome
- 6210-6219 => 7.58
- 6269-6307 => 9.99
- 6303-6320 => 11.6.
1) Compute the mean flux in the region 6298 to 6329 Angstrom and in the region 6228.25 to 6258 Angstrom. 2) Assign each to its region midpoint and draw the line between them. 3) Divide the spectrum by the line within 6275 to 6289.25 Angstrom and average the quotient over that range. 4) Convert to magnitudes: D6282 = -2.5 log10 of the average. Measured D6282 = 0.02 mag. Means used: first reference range 7.53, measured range 9.7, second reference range 11.8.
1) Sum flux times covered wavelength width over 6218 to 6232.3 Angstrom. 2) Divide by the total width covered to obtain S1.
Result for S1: 6.9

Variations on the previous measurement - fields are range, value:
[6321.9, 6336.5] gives 12.5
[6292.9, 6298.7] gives 9.81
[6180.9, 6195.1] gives 8.46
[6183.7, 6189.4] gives 8.47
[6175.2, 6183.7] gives 9.3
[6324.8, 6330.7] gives 12.6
